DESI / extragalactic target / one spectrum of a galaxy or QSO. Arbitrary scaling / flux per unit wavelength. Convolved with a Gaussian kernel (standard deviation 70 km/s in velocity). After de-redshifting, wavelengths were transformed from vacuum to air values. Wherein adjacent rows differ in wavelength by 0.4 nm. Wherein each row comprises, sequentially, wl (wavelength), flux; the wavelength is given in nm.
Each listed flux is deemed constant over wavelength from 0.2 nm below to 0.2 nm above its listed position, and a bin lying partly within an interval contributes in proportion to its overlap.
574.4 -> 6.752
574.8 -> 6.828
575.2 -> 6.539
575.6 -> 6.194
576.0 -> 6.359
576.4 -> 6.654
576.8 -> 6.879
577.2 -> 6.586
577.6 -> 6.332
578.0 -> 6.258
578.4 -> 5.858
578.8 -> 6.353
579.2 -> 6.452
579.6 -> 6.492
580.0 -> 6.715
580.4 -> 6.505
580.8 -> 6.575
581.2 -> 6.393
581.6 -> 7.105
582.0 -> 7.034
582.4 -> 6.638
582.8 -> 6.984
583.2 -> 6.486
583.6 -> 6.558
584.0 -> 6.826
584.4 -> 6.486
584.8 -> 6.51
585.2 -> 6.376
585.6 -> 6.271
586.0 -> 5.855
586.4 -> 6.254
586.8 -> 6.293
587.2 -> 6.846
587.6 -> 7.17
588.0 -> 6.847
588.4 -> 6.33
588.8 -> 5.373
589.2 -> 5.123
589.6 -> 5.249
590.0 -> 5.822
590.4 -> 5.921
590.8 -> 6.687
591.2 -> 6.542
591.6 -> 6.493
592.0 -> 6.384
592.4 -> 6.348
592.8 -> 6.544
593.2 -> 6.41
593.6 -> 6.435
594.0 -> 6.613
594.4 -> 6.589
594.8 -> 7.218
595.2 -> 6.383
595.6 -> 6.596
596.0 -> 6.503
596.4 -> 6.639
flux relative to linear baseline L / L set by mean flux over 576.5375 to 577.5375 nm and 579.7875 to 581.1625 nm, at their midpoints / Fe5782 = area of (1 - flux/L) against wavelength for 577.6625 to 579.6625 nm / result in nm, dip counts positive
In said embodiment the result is 0.11 nm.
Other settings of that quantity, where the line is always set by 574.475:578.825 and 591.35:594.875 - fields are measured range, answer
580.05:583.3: -0.12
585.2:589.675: 0.22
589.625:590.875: 0.11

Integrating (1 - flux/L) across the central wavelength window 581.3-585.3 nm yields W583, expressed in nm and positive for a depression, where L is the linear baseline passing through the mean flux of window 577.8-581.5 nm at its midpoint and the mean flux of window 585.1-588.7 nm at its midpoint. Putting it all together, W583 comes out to -0.17 nm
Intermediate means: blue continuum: 6.42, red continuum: 6.44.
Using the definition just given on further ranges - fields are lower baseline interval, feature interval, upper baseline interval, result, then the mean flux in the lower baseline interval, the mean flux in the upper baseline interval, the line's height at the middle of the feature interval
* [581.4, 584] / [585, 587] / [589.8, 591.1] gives 0.10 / 6.8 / 6.17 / 6.54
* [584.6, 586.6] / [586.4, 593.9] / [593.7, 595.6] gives 0.22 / 6.25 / 6.68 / 6.47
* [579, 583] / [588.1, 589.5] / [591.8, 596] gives 0.20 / 6.69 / 6.55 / 6.6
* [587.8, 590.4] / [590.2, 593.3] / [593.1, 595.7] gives -0.10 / 5.8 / 6.61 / 6.21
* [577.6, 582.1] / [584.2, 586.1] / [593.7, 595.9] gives 0.07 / 6.5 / 6.66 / 6.56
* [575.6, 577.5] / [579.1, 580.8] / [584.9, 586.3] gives -0.03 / 6.56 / 6.2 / 6.42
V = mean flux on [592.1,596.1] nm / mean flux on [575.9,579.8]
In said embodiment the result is 1.02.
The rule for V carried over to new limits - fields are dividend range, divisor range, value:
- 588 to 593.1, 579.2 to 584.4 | 0.91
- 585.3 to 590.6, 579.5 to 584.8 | 0.92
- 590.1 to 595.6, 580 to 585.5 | 0.98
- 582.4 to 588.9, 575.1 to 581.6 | 1.00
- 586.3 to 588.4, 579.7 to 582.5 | 0.99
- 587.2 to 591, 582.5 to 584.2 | 0.91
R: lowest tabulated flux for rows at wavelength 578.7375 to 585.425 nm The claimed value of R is 6.353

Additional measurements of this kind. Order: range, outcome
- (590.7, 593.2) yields 6.348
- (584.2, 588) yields 5.855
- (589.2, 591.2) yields 5.123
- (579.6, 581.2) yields 6.393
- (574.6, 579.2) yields 5.858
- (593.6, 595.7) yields 6.383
